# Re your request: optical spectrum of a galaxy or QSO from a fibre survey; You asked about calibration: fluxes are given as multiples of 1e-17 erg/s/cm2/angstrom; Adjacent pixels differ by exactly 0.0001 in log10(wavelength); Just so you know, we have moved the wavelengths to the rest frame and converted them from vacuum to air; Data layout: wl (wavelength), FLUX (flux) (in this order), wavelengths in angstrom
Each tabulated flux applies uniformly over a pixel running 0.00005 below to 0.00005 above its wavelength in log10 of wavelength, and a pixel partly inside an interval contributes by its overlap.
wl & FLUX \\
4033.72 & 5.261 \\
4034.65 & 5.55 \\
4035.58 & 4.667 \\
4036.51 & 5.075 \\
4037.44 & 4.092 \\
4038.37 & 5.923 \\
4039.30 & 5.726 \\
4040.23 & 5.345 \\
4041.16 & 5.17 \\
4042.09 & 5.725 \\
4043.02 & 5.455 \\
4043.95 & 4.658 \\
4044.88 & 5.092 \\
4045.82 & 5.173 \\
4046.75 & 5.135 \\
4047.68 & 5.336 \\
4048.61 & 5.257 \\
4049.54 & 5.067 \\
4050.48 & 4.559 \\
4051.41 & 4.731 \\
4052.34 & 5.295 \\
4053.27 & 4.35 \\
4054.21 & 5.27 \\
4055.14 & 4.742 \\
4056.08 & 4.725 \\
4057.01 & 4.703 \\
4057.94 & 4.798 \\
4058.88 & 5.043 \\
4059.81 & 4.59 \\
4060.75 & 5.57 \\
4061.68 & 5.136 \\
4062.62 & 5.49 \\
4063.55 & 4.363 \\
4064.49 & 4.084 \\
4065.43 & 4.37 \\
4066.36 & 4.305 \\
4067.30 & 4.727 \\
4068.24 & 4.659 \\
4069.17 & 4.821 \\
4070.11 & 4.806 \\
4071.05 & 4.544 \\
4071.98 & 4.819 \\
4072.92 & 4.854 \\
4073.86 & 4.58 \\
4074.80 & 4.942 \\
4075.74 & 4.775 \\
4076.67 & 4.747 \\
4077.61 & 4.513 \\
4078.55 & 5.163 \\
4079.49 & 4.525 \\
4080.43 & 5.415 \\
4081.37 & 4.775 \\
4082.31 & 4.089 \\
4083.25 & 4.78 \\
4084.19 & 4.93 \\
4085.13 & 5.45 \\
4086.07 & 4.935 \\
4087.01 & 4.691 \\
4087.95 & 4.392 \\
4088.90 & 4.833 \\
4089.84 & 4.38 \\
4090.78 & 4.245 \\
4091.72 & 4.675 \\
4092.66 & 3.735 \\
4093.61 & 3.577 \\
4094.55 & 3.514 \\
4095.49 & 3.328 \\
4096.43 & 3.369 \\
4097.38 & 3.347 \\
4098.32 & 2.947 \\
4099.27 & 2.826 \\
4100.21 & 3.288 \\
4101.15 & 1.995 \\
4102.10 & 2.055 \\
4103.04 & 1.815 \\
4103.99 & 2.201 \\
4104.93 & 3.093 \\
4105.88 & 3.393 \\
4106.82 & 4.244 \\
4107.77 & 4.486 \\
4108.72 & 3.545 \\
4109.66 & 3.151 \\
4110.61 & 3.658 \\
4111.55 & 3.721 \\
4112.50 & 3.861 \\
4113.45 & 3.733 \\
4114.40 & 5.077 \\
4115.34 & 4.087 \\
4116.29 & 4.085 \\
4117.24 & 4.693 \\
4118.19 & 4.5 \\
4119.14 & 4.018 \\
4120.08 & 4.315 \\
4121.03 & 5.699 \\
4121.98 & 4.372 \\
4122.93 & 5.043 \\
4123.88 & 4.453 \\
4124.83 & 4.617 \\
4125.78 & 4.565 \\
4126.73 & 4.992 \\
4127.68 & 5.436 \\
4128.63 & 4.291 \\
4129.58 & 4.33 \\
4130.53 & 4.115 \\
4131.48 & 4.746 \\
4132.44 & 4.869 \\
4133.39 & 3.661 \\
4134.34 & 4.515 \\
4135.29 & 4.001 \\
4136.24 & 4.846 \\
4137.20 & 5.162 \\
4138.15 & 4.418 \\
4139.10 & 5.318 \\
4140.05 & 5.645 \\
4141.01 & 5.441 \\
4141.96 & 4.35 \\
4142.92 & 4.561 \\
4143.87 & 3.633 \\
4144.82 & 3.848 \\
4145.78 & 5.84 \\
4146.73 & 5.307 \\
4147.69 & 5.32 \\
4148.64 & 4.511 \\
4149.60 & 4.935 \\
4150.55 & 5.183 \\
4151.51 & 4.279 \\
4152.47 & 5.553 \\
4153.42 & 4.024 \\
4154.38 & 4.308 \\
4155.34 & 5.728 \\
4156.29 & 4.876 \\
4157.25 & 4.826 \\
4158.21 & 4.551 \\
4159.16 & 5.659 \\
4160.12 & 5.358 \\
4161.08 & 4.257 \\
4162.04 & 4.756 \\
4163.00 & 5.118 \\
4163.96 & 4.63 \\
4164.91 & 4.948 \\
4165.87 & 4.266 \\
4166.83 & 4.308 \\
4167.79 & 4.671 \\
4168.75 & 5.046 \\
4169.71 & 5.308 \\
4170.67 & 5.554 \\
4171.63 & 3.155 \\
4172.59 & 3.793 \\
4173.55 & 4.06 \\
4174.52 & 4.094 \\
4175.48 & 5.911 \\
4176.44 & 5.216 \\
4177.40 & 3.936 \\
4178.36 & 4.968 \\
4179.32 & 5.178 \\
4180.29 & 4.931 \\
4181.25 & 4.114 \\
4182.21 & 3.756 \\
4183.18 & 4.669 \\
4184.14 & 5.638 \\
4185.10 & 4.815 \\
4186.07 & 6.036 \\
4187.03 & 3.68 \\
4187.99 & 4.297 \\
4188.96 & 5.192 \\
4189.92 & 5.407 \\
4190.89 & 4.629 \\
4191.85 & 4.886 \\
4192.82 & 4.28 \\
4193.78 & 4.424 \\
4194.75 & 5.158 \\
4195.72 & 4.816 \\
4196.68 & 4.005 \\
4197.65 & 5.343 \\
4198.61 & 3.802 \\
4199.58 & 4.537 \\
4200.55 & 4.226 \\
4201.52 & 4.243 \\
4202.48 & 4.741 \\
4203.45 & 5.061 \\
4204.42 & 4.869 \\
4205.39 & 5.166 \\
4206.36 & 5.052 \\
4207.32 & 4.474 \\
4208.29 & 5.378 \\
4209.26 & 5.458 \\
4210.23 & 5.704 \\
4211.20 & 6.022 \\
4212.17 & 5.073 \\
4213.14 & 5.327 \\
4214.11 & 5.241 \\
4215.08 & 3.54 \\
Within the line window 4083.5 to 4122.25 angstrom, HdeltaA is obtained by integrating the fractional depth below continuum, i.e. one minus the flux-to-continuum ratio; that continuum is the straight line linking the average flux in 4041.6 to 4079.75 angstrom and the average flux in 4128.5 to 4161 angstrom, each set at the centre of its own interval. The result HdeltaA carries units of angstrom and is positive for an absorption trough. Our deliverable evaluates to 7.7 angstrom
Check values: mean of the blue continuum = 4.87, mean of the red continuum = 4.76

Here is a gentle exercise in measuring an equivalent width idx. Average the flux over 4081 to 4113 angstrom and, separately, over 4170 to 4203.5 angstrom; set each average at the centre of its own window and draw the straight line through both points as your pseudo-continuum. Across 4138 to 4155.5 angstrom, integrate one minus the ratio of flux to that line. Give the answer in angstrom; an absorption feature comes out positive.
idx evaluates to -2.5 angstrom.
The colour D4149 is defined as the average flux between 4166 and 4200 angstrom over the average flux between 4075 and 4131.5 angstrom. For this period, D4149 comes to 1.13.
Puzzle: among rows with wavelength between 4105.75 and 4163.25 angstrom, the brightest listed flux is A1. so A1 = 5.84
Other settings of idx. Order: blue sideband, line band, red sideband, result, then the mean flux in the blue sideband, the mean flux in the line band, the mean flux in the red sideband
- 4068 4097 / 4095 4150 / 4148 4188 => 5.6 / 4.54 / 4.17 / 4.74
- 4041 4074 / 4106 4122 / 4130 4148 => 2.0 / 4.89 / 4.17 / 4.71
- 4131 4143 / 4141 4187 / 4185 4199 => -0.3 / 4.74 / 4.76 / 4.72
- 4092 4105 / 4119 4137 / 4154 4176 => -4.1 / 2.96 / 4.59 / 4.75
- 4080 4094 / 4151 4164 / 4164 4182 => -0.7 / 4.6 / 4.86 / 4.62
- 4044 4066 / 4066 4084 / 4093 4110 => -2.7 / 4.9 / 4.73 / 3.12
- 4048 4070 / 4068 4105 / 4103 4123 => 2.5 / 4.81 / 4.12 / 3.97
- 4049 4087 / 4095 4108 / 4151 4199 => 4.8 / 4.8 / 3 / 4.73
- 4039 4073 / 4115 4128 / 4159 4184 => 0.4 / 4.93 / 4.63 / 4.68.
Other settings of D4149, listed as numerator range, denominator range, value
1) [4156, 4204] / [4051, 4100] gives 1.04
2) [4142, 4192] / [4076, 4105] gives 1.21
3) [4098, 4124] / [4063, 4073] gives 0.81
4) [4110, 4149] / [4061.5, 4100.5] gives 1.03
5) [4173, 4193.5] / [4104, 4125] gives 1.15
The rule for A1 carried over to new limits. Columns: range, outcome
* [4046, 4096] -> 5.57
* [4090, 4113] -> 4.675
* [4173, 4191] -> 6.036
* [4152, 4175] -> 5.728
